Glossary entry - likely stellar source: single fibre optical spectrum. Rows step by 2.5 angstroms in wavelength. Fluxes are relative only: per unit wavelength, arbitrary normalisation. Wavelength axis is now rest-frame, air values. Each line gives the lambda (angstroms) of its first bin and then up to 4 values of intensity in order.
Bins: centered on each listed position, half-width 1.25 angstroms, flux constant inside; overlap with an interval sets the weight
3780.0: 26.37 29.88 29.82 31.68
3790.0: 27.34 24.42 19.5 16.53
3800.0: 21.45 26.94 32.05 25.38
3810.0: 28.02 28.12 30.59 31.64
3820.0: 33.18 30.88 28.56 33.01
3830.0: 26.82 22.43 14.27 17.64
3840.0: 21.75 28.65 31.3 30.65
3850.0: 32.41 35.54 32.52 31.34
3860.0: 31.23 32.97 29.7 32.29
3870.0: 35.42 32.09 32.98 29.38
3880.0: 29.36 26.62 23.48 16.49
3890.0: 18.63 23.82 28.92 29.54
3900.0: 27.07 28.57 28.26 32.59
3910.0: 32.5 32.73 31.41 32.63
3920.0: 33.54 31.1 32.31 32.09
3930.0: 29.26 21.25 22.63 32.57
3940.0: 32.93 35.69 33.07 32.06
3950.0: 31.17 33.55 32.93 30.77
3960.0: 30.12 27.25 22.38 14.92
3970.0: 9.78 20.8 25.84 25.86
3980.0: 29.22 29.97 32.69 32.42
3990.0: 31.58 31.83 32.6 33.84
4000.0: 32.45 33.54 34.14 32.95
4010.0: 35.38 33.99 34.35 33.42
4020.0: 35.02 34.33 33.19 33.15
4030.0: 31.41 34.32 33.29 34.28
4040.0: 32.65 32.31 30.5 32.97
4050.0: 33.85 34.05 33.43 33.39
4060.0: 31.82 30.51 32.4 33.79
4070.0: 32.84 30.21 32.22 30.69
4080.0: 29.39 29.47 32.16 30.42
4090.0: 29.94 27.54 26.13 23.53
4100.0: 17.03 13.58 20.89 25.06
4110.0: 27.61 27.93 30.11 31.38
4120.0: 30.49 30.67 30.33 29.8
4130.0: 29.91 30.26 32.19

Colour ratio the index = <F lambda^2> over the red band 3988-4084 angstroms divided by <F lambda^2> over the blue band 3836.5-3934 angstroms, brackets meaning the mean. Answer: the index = 1.21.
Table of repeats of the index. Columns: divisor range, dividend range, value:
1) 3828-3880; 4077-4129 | 1.06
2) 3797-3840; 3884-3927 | 1.13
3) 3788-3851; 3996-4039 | 1.40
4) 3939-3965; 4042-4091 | 1.07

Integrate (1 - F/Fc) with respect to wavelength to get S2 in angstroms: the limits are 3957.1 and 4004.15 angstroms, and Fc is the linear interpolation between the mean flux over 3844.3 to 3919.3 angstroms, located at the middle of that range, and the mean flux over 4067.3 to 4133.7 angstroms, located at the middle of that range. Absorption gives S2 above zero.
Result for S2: 2.0 angstroms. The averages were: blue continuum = 29.8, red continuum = 28.2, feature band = 27.8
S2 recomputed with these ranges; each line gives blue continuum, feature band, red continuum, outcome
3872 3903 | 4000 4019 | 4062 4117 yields -4.5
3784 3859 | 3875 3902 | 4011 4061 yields 3.2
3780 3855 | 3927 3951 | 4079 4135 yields -2.4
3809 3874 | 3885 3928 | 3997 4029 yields 3.3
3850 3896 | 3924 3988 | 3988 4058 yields 6.6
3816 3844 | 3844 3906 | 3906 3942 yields -1.9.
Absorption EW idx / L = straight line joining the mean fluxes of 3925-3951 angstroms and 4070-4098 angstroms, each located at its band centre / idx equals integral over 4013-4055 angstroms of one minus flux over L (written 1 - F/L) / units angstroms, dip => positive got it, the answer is -4.9 angstroms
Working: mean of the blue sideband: 30.4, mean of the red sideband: 29.6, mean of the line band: 33.3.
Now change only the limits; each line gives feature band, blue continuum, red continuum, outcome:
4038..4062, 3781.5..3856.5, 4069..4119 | -4.7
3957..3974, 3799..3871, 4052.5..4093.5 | 4.6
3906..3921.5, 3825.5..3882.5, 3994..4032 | -0.8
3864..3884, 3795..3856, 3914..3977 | -2.3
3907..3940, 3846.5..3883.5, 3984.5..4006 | 1.7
